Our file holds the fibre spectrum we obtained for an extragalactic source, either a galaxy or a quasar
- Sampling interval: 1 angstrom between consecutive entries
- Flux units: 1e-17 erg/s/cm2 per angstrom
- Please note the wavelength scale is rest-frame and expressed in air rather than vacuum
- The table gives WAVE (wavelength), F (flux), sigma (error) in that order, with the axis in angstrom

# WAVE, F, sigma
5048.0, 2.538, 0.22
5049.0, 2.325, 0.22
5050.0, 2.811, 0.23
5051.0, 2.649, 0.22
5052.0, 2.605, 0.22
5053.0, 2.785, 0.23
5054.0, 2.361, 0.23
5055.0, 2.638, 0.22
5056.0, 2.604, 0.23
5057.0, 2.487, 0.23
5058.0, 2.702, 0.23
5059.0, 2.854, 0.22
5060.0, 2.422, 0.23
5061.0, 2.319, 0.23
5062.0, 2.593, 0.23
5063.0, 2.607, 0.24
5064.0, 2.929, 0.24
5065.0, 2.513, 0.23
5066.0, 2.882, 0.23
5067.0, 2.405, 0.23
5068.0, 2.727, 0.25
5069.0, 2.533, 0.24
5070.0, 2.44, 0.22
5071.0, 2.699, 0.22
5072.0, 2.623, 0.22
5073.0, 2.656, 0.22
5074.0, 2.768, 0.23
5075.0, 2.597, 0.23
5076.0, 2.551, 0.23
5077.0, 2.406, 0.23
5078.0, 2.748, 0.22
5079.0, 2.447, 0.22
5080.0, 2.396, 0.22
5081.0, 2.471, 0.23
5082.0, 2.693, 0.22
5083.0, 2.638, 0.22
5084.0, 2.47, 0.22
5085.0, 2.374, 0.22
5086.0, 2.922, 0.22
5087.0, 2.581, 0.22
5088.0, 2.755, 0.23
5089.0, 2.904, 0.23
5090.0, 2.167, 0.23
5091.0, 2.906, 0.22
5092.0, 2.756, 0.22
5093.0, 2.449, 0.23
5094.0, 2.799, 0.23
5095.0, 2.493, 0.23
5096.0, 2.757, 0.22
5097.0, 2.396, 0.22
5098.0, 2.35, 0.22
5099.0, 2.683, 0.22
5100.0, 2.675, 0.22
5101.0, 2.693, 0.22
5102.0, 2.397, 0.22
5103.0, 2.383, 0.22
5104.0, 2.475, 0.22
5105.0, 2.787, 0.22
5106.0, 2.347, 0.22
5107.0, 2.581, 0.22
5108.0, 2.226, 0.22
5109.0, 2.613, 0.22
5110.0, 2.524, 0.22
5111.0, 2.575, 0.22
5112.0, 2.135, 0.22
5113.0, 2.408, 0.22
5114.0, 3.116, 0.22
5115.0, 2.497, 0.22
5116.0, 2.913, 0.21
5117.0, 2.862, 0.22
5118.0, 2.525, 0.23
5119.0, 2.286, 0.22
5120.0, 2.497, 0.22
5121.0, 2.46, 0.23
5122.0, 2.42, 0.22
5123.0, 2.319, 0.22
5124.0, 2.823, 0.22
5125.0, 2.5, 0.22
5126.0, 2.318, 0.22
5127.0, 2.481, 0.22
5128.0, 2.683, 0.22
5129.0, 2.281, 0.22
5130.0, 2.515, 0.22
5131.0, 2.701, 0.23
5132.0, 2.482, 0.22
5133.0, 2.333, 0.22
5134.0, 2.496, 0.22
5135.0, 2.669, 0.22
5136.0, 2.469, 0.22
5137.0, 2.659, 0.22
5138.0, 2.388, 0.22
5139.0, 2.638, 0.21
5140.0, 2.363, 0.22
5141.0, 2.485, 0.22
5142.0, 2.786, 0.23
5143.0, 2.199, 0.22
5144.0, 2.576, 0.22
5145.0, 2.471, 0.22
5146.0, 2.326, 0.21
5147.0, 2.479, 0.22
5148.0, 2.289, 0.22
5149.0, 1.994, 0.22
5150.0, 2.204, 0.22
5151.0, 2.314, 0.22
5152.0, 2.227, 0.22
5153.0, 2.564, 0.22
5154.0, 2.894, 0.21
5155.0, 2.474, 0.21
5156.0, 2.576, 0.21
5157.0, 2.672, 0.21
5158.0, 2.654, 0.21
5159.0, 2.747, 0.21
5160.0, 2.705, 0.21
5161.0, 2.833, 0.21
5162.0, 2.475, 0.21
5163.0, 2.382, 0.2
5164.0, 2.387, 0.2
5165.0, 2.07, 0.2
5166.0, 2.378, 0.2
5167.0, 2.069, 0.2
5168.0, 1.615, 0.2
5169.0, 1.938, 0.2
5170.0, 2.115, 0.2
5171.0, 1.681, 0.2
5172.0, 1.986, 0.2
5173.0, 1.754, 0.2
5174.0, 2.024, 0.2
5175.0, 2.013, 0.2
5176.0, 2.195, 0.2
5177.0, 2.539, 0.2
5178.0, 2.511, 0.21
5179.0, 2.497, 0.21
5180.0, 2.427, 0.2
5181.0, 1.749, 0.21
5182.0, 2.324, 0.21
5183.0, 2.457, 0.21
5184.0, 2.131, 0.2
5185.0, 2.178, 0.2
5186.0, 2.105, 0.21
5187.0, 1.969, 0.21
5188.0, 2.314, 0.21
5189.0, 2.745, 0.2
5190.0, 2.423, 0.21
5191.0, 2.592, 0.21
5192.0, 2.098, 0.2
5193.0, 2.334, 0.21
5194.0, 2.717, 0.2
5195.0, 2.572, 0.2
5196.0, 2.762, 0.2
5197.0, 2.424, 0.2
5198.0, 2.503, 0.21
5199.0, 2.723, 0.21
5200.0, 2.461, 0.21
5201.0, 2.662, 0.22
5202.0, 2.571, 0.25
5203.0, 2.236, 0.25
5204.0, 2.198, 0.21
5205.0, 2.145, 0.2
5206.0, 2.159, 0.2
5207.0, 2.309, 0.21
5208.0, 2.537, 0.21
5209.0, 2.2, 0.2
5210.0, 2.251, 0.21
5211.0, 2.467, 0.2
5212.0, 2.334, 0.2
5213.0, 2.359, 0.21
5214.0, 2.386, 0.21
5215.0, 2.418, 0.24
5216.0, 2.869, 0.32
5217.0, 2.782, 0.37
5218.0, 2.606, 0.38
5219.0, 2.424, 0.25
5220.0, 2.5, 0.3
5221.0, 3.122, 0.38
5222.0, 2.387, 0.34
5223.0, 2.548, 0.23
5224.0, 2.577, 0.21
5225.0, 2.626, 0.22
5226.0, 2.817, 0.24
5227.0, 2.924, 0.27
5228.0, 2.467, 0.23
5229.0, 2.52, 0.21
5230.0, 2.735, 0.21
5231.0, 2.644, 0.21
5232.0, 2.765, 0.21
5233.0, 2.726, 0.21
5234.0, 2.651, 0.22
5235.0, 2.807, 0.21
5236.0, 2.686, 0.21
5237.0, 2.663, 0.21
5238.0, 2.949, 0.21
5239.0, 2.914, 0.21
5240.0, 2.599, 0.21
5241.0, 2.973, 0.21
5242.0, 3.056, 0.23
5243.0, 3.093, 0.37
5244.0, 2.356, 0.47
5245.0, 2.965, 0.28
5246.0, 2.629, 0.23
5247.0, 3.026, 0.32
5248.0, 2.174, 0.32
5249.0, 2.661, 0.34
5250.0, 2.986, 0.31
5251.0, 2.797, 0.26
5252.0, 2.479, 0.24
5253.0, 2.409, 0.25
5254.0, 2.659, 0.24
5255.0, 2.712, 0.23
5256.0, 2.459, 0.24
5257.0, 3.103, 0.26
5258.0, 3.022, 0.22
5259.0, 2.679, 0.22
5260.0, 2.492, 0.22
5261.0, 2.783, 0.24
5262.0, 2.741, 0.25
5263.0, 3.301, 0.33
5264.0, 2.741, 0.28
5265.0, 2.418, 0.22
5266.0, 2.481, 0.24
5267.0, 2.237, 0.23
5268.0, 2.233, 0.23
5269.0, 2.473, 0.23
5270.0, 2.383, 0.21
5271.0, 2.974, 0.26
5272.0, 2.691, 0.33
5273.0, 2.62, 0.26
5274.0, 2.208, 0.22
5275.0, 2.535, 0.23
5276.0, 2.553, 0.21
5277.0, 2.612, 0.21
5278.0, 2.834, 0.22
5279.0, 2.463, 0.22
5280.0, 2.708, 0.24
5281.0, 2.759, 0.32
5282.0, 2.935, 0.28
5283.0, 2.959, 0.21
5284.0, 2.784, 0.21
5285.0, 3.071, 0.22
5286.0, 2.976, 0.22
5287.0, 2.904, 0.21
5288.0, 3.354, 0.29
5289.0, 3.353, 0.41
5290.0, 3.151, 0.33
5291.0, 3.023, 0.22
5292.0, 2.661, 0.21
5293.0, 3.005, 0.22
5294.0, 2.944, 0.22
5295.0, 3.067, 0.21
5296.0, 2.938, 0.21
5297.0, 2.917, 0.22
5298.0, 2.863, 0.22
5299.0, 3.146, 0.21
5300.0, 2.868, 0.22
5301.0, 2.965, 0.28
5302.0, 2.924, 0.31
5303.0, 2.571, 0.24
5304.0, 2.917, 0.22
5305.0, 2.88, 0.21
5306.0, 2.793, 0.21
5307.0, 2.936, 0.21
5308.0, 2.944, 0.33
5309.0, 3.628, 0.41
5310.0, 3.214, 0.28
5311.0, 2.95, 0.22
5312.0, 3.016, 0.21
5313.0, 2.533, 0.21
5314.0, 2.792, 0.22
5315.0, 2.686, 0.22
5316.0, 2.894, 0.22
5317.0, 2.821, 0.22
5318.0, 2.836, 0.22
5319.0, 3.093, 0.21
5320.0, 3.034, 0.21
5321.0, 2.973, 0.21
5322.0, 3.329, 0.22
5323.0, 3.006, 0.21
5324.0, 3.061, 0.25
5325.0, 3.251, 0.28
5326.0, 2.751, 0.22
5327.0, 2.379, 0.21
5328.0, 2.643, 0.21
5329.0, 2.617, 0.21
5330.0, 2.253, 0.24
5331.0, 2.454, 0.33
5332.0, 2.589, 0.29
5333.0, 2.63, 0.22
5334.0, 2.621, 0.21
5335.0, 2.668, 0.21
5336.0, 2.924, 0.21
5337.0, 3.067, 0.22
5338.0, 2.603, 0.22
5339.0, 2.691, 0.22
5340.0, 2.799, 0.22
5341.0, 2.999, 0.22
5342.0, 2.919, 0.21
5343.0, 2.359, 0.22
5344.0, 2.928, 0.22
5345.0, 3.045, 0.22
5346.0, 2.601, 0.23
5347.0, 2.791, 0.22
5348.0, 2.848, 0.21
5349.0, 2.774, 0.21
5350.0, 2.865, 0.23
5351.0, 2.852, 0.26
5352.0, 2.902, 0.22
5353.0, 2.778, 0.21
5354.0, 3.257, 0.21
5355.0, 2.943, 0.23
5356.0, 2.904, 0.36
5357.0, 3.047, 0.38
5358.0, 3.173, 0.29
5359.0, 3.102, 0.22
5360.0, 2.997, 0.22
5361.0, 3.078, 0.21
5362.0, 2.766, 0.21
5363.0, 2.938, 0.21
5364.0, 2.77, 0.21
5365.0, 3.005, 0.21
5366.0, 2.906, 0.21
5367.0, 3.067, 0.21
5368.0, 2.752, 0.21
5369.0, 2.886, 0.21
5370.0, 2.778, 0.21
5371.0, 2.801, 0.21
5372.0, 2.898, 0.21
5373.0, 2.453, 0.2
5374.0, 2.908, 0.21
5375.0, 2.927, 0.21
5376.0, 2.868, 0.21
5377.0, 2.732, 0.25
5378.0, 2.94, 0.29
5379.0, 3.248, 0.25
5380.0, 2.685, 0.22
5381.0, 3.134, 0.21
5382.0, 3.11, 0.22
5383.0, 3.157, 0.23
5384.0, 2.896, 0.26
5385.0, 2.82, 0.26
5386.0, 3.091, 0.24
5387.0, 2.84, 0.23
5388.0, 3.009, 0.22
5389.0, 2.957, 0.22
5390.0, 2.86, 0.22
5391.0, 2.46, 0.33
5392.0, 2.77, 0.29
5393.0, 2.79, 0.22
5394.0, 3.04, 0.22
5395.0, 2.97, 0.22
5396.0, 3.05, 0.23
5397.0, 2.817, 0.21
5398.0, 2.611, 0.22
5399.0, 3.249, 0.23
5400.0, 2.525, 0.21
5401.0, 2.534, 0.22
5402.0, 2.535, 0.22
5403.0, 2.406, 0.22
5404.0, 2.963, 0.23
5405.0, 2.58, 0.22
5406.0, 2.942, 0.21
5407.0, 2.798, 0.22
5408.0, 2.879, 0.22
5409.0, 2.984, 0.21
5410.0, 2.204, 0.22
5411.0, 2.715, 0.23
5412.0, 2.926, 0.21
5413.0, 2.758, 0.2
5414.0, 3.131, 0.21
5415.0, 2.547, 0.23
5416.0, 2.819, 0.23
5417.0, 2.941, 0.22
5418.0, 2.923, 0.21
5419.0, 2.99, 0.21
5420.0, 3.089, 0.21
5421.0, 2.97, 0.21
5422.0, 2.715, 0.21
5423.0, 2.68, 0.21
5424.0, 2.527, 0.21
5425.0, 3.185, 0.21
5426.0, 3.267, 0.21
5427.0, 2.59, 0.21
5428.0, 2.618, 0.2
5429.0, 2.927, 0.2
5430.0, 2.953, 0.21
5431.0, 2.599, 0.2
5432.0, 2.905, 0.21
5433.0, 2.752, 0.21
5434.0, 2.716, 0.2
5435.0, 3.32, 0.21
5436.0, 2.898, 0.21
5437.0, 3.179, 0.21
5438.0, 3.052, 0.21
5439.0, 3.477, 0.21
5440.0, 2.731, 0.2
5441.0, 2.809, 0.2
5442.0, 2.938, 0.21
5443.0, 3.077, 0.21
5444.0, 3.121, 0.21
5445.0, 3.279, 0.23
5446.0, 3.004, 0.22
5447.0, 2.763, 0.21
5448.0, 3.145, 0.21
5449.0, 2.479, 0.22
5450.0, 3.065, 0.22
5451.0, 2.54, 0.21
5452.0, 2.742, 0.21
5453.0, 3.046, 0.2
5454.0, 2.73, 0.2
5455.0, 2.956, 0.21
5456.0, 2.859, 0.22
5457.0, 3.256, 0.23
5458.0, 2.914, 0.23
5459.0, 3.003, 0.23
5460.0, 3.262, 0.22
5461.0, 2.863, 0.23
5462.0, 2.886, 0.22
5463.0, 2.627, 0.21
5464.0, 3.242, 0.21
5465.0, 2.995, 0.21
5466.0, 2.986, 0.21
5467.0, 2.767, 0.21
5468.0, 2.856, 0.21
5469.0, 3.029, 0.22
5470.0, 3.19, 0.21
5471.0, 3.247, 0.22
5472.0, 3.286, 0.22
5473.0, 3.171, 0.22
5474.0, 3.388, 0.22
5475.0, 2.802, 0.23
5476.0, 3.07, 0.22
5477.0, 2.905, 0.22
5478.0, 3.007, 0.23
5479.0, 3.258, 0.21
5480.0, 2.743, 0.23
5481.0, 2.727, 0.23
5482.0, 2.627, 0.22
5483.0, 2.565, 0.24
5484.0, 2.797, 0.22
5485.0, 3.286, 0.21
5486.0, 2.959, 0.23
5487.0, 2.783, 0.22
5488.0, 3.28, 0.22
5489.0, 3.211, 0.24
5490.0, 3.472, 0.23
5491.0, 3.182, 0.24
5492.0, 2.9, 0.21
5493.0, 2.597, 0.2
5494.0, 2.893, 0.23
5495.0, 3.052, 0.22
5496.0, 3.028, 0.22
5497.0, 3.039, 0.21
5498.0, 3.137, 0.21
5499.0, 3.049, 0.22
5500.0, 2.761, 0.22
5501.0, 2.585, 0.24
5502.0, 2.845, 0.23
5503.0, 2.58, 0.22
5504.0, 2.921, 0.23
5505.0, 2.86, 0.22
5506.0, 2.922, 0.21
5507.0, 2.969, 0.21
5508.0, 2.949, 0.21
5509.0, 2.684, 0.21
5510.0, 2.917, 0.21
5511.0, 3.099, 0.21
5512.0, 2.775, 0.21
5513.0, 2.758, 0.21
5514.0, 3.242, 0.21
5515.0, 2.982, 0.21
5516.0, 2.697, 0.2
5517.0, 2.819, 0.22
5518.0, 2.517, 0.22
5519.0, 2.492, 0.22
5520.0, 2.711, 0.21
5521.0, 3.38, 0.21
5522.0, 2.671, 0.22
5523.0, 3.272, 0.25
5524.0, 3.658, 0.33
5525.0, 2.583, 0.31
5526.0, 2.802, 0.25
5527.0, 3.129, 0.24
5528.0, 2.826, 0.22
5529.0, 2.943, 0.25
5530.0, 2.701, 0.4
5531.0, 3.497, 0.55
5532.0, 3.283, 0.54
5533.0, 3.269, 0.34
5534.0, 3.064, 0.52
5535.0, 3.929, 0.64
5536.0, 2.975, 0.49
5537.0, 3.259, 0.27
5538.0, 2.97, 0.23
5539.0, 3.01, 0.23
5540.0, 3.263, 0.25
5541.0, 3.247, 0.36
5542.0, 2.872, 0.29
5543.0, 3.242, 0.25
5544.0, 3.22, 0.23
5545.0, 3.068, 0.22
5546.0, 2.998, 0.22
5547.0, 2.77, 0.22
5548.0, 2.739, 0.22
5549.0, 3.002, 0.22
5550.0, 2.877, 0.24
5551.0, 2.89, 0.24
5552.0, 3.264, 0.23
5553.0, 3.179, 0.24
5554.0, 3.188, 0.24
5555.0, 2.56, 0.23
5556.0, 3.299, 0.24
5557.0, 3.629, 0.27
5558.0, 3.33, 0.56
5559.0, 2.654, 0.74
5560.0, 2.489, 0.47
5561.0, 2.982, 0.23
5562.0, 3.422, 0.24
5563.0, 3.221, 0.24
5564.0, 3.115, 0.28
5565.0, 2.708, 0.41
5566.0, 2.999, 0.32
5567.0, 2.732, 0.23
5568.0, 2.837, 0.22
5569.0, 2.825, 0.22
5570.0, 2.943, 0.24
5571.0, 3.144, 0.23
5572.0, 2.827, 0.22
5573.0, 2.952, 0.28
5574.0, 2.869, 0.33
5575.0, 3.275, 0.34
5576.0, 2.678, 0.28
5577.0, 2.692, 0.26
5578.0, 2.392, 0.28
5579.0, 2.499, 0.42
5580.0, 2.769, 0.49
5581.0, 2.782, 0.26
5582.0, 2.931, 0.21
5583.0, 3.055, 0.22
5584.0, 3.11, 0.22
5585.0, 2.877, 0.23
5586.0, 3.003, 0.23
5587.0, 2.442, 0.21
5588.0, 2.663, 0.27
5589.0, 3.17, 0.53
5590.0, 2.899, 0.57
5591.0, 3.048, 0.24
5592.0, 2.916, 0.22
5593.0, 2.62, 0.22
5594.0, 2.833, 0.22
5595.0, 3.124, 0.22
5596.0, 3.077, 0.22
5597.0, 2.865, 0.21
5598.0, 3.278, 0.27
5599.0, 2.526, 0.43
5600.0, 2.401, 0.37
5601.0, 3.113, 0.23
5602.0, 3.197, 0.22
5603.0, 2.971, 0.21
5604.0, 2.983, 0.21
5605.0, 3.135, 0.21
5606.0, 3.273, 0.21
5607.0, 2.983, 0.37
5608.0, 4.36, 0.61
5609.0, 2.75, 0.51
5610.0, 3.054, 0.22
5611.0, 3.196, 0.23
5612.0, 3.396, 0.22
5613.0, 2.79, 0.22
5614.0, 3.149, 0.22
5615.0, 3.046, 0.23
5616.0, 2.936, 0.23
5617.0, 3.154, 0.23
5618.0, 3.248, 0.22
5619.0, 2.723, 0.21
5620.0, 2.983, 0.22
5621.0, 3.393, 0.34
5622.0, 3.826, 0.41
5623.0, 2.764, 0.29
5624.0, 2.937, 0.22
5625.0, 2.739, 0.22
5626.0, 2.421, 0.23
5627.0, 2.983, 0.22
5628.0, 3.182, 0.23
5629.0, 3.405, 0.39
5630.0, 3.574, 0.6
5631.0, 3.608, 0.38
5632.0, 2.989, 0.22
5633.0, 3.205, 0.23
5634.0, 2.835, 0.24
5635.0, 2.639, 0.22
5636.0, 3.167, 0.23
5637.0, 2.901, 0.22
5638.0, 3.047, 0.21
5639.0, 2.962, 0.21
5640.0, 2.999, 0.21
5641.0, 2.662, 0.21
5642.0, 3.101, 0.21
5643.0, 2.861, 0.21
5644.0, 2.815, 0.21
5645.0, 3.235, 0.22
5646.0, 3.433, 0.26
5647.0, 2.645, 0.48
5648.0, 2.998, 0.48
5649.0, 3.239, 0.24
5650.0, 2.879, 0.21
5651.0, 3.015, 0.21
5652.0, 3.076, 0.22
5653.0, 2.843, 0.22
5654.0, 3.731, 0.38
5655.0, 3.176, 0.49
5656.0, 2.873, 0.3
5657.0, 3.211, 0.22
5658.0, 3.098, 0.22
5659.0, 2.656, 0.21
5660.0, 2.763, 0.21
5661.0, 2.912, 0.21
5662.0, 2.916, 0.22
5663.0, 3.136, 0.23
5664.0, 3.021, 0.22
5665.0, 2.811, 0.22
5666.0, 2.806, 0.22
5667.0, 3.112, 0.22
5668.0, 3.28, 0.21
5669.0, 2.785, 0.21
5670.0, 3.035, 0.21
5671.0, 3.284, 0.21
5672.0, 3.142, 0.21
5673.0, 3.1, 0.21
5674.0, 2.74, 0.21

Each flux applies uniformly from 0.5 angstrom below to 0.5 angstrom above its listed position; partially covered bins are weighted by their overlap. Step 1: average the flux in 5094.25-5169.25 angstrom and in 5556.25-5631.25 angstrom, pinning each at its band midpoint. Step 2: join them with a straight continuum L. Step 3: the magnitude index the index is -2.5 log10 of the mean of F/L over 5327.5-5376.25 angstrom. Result -0.04 mag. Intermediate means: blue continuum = 2.48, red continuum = 3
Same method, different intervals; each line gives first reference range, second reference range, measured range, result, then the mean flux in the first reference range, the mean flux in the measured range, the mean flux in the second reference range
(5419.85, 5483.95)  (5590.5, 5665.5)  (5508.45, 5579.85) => 0.00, 2.94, 2.98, 3.04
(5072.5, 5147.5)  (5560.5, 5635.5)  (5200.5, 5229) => 0.06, 2.55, 2.5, 2.99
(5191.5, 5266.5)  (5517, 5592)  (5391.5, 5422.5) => 0.00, 2.62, 2.81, 2.98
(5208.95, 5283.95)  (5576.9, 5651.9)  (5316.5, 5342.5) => -0.03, 2.66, 2.81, 3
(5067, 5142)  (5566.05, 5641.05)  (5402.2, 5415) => 0.02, 2.56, 2.76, 2.99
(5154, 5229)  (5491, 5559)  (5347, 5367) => -0.10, 2.4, 2.94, 2.99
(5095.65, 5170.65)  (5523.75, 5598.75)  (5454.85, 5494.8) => -0.04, 2.47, 3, 2.99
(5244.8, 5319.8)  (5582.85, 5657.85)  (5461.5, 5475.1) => -0.04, 2.8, 3.04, 3.04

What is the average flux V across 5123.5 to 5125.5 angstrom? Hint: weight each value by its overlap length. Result 2.66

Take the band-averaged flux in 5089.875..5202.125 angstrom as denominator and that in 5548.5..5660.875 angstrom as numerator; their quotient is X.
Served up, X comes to 1.23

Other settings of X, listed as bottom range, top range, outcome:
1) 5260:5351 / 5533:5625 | 1.07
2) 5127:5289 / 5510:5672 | 1.19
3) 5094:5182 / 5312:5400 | 1.18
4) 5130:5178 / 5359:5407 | 1.21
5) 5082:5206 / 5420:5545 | 1.21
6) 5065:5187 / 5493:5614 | 1.21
